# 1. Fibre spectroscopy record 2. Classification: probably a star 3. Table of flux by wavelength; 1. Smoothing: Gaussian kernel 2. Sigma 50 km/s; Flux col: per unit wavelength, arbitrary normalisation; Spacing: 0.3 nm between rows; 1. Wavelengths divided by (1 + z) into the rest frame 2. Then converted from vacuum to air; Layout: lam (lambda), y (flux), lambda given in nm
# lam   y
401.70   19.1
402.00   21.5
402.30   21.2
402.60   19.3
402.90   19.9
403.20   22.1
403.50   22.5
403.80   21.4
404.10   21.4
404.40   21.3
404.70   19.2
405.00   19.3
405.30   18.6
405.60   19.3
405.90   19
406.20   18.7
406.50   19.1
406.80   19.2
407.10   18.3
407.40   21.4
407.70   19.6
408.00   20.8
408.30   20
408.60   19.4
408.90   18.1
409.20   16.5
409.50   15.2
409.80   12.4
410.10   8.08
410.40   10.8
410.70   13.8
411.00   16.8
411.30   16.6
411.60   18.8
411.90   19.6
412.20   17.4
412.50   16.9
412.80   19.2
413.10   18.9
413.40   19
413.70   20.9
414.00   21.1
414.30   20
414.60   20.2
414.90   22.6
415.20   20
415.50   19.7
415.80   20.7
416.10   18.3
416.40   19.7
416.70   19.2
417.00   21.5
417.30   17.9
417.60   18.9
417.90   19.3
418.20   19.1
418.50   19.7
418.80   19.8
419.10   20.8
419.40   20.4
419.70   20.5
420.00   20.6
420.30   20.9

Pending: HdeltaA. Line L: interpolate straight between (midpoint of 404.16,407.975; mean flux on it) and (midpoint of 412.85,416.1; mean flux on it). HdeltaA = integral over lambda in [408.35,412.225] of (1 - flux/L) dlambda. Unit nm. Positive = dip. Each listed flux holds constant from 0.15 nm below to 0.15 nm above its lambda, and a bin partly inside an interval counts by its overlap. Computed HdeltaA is 0.808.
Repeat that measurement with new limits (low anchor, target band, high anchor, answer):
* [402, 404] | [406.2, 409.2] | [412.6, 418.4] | 0.183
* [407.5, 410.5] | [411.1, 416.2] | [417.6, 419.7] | -0.397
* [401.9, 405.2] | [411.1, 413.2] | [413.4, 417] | 0.229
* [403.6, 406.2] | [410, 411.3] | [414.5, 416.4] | 0.457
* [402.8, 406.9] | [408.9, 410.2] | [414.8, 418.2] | 0.399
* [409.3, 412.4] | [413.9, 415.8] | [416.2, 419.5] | -0.318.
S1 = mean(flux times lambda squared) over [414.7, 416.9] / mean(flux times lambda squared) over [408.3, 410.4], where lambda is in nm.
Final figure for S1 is 1.4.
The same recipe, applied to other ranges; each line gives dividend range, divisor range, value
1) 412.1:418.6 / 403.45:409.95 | 1.07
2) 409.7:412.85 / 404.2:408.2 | 0.81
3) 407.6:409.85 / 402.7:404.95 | 0.88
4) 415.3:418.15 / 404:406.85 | 1.06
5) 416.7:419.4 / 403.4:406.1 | 1.04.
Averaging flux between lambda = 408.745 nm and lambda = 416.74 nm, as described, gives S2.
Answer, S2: 17.8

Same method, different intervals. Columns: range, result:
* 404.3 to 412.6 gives 17.6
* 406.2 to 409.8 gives 18.6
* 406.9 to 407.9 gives 19.8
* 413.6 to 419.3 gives 20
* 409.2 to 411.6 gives 13.9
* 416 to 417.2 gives 19.7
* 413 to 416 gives 20.3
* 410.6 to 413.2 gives 17.6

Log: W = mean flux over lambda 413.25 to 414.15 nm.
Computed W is 20.3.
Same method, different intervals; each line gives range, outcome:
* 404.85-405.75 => 19.1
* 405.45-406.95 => 19.1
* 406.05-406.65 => 18.9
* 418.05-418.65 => 19.4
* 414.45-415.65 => 20.6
